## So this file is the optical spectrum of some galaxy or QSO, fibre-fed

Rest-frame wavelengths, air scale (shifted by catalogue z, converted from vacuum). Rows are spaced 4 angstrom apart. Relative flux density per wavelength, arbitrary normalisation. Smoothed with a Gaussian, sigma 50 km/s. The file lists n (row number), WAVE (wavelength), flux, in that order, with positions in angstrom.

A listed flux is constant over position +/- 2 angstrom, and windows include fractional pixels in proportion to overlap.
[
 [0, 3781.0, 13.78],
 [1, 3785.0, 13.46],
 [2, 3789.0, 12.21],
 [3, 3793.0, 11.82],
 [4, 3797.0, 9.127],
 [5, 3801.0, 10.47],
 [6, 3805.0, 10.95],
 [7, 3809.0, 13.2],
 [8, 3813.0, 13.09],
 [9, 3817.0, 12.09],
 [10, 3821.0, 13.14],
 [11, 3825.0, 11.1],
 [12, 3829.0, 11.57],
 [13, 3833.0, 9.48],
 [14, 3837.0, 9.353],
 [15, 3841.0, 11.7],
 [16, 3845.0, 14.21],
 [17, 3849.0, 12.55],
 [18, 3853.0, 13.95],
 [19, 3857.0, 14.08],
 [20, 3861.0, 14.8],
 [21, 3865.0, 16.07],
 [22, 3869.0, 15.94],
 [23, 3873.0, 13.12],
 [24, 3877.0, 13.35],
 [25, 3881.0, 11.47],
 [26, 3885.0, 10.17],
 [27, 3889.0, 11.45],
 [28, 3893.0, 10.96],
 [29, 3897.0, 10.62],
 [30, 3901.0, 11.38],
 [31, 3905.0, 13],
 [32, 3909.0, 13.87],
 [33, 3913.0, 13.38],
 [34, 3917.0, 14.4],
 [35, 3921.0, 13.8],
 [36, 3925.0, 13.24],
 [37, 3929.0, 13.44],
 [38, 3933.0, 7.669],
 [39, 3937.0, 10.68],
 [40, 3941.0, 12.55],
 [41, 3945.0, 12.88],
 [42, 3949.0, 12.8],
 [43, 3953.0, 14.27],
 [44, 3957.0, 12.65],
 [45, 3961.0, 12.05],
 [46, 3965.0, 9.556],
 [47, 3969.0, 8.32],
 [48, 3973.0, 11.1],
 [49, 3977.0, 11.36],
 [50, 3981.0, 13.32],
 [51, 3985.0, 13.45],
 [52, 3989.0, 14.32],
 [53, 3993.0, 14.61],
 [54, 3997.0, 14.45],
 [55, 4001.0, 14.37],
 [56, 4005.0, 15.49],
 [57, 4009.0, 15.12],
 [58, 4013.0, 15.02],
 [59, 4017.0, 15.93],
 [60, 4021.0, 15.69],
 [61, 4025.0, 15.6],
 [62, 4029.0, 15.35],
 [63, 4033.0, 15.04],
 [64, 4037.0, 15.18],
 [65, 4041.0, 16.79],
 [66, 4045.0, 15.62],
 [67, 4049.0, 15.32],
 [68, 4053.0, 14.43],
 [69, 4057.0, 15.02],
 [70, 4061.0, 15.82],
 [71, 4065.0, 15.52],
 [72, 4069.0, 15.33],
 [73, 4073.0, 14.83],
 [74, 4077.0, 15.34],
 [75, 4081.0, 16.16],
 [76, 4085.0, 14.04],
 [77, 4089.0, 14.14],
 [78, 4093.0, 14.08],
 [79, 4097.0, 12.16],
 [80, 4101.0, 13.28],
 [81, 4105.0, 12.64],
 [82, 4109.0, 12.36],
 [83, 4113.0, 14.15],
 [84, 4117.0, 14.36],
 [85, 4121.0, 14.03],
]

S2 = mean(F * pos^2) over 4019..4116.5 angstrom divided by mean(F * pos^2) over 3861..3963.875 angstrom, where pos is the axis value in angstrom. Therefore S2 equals 1.3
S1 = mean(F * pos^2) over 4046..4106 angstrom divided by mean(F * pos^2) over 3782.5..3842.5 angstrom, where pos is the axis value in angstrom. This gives 1.4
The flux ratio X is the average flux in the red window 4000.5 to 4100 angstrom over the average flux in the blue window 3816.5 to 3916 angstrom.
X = 1.20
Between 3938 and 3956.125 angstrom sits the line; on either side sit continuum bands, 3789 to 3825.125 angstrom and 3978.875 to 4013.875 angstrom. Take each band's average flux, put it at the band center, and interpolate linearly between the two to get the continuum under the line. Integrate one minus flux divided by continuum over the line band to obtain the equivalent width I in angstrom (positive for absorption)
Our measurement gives 1.0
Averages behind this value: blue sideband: 11.7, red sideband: 14.4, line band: 13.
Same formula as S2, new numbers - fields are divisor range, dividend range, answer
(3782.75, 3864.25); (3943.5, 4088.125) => 1.29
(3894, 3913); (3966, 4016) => 1.14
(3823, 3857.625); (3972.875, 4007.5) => 1.25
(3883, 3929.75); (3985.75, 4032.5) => 1.27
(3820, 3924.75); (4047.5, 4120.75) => 1.26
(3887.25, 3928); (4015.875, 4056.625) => 1.31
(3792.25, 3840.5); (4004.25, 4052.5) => 1.53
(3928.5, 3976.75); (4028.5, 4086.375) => 1.41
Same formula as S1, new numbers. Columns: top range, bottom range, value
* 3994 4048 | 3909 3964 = 1.27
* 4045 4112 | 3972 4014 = 1.08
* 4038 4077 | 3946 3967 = 1.32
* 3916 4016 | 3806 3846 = 1.17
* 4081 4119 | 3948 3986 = 1.23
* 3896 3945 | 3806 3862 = 1.05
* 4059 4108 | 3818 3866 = 1.29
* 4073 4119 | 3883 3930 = 1.23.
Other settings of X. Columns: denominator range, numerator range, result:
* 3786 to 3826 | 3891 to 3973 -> 1.02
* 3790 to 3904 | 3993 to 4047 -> 1.26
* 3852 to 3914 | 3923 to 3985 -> 0.91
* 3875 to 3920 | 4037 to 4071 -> 1.27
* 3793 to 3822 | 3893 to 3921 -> 1.09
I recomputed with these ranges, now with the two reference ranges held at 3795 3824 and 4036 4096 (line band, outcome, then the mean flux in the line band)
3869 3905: 2.4 angstrom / 11.9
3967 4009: 2.8 angstrom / 13.2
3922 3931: -0.1 angstrom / 13.4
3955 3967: 2.0 angstrom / 11.4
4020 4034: -0.8 angstrom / 15.4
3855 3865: -1.9 angstrom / 14.8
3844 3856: -1.3 angstrom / 13.6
